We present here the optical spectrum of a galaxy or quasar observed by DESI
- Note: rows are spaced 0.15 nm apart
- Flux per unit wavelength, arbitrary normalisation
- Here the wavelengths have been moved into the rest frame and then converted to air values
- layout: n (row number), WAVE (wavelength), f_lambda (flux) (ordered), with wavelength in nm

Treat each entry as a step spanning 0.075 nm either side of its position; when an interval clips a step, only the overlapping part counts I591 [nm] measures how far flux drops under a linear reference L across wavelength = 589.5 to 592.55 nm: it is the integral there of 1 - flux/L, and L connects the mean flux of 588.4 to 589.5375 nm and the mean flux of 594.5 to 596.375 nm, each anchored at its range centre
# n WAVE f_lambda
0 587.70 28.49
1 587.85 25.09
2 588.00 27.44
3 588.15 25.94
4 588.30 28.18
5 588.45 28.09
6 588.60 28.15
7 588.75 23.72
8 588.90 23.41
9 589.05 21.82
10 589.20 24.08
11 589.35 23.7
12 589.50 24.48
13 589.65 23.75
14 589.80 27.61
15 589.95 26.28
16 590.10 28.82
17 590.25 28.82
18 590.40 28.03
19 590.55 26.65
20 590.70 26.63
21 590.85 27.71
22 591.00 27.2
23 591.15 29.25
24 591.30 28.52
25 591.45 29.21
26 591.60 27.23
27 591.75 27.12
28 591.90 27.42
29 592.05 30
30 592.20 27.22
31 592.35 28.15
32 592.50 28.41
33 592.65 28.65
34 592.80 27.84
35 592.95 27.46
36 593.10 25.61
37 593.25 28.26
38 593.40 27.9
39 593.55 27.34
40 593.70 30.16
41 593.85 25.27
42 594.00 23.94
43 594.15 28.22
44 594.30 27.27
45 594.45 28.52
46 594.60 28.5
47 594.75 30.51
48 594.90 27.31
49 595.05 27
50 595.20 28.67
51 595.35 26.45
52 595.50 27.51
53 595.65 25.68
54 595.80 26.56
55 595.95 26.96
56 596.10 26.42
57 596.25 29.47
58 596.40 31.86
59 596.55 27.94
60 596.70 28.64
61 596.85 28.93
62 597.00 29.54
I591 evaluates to -0.24 nm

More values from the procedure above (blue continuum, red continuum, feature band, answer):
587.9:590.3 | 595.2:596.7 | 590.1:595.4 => -0.19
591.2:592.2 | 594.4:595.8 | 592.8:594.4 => 0.04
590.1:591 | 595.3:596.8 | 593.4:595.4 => 0.01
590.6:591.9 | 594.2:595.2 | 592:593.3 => 0.00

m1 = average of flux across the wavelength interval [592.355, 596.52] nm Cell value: 27.7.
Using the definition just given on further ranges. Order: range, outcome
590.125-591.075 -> 27.6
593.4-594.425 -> 27.2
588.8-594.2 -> 27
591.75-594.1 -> 27.6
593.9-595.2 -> 27.7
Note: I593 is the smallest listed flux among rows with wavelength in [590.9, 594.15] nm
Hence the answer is 23.94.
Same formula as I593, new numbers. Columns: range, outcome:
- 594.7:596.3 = 25.68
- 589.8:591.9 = 26.28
